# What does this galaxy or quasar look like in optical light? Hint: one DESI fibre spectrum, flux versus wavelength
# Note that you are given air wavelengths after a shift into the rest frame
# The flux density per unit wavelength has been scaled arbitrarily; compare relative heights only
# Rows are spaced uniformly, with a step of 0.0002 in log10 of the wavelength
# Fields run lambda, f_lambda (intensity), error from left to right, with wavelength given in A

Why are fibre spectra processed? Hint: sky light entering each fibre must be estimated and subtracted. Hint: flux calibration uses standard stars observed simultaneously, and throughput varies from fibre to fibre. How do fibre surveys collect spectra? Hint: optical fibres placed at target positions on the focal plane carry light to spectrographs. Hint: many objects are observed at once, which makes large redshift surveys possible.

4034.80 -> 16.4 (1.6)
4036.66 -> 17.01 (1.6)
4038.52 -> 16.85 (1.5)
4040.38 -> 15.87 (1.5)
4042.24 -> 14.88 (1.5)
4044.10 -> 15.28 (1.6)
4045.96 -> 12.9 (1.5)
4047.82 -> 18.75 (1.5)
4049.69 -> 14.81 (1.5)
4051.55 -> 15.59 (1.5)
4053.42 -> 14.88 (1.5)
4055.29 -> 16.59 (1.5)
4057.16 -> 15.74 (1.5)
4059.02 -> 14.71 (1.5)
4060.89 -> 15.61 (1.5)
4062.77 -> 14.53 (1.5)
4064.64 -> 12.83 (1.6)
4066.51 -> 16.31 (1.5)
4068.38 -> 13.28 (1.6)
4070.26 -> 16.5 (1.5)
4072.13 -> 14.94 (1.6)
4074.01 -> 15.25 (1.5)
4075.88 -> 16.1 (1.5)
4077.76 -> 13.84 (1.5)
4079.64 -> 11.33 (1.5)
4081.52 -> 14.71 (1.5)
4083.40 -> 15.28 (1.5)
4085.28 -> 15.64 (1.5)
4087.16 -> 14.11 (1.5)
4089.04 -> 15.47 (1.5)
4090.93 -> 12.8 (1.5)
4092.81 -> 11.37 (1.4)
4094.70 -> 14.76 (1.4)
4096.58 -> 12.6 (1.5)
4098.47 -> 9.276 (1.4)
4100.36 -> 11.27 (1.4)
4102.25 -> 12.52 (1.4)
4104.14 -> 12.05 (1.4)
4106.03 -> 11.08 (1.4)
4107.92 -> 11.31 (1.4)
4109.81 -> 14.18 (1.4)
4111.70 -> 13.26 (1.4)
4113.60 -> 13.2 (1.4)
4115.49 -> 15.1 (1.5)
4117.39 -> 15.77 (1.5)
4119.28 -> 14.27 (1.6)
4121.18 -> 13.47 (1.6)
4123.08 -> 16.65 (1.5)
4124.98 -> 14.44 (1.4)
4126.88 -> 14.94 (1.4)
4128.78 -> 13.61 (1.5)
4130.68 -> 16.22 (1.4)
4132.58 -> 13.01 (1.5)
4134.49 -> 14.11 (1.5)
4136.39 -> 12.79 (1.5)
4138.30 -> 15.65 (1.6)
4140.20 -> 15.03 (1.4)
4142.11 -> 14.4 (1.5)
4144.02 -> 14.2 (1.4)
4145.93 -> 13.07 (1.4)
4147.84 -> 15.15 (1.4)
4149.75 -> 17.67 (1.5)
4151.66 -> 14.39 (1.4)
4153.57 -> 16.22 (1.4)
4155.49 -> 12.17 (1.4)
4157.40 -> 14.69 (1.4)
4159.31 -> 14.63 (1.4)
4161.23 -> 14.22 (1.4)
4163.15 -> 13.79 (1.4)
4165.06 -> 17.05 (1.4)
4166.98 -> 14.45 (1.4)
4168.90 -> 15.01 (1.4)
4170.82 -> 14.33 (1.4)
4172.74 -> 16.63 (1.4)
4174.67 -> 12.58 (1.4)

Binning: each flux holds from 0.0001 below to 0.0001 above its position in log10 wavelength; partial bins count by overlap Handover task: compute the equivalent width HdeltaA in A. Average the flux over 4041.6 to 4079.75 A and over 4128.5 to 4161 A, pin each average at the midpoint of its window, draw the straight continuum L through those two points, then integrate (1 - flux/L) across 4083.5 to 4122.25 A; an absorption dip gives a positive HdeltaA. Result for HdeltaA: 4.1 A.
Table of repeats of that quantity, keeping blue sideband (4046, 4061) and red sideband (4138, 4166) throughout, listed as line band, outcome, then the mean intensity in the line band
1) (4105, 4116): 1.6 A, 12.9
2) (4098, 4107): 2.3 A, 11.3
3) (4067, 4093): 1.7 A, 14.4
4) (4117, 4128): 0.2 A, 14.9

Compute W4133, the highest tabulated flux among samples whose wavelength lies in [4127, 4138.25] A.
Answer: 16.22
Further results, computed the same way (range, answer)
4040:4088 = 18.75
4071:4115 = 16.1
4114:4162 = 17.67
